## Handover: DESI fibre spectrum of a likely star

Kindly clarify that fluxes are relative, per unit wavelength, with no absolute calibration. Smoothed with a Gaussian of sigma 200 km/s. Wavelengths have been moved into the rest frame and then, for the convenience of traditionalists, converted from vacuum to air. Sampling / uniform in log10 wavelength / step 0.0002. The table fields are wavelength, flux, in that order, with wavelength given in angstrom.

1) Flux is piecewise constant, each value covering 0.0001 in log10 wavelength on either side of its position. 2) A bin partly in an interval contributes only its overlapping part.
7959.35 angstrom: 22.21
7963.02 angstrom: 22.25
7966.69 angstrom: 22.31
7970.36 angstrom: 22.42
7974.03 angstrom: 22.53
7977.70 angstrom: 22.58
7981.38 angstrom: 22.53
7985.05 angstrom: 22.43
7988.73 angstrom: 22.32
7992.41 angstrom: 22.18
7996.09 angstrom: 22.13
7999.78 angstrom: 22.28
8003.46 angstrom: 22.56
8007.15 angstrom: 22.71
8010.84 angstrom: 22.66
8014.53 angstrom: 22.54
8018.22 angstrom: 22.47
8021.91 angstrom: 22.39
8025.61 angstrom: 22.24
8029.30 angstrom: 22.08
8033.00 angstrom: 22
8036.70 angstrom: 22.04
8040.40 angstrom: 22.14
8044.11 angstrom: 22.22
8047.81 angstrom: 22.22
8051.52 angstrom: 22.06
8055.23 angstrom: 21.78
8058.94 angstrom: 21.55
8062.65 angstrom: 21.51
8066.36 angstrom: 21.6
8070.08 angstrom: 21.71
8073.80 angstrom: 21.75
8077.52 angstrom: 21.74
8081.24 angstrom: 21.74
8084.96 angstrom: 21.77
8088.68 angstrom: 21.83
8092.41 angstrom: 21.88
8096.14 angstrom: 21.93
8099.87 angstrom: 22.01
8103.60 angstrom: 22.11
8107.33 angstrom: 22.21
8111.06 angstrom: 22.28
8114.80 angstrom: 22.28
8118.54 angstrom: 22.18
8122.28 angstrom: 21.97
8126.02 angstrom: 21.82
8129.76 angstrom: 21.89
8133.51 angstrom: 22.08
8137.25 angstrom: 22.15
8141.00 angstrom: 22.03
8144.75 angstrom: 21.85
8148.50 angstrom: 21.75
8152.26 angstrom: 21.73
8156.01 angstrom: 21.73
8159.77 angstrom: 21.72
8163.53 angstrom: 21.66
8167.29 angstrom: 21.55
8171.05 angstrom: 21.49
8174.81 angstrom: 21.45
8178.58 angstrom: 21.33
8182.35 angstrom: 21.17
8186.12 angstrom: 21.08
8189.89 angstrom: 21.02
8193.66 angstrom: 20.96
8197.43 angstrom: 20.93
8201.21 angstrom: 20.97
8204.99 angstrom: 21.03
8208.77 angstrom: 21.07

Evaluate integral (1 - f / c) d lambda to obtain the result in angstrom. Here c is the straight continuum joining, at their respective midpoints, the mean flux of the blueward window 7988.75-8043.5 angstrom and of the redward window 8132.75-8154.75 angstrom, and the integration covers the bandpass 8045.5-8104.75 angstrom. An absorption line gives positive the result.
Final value 0.8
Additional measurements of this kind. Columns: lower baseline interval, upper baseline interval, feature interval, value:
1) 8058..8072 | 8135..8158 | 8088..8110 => -0.3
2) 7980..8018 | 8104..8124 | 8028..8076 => 0.9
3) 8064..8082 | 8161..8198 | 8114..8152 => -0.9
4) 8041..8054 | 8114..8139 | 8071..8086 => 0.2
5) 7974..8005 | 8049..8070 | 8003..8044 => -0.5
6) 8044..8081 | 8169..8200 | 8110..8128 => -0.5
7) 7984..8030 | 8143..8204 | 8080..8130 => -0.5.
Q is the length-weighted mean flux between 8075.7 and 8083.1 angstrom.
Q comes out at 21.7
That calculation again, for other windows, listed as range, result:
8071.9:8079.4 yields 21.7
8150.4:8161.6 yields 21.7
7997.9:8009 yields 22.5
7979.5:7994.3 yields 22.4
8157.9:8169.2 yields 21.6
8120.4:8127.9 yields 21.9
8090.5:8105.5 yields 22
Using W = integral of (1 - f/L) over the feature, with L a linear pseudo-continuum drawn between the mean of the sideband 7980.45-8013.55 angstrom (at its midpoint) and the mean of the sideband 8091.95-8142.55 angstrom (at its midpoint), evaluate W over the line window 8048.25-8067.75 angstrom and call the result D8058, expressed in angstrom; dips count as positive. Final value 0.4 angstrom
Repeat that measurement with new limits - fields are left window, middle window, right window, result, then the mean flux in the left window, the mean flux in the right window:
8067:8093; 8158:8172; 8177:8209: -0.3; 21.8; 21.1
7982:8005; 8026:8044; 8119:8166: 0.1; 22.3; 21.9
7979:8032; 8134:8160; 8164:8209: -0.5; 22.4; 21.2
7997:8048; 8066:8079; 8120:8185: 0.2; 22.3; 21.7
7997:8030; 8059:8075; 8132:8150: 0.4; 22.4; 22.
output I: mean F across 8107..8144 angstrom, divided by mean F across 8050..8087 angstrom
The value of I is 1.02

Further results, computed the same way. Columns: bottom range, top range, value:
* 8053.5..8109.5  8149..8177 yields 0.99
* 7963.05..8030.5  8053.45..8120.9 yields 0.98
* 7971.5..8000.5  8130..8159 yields 0.98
